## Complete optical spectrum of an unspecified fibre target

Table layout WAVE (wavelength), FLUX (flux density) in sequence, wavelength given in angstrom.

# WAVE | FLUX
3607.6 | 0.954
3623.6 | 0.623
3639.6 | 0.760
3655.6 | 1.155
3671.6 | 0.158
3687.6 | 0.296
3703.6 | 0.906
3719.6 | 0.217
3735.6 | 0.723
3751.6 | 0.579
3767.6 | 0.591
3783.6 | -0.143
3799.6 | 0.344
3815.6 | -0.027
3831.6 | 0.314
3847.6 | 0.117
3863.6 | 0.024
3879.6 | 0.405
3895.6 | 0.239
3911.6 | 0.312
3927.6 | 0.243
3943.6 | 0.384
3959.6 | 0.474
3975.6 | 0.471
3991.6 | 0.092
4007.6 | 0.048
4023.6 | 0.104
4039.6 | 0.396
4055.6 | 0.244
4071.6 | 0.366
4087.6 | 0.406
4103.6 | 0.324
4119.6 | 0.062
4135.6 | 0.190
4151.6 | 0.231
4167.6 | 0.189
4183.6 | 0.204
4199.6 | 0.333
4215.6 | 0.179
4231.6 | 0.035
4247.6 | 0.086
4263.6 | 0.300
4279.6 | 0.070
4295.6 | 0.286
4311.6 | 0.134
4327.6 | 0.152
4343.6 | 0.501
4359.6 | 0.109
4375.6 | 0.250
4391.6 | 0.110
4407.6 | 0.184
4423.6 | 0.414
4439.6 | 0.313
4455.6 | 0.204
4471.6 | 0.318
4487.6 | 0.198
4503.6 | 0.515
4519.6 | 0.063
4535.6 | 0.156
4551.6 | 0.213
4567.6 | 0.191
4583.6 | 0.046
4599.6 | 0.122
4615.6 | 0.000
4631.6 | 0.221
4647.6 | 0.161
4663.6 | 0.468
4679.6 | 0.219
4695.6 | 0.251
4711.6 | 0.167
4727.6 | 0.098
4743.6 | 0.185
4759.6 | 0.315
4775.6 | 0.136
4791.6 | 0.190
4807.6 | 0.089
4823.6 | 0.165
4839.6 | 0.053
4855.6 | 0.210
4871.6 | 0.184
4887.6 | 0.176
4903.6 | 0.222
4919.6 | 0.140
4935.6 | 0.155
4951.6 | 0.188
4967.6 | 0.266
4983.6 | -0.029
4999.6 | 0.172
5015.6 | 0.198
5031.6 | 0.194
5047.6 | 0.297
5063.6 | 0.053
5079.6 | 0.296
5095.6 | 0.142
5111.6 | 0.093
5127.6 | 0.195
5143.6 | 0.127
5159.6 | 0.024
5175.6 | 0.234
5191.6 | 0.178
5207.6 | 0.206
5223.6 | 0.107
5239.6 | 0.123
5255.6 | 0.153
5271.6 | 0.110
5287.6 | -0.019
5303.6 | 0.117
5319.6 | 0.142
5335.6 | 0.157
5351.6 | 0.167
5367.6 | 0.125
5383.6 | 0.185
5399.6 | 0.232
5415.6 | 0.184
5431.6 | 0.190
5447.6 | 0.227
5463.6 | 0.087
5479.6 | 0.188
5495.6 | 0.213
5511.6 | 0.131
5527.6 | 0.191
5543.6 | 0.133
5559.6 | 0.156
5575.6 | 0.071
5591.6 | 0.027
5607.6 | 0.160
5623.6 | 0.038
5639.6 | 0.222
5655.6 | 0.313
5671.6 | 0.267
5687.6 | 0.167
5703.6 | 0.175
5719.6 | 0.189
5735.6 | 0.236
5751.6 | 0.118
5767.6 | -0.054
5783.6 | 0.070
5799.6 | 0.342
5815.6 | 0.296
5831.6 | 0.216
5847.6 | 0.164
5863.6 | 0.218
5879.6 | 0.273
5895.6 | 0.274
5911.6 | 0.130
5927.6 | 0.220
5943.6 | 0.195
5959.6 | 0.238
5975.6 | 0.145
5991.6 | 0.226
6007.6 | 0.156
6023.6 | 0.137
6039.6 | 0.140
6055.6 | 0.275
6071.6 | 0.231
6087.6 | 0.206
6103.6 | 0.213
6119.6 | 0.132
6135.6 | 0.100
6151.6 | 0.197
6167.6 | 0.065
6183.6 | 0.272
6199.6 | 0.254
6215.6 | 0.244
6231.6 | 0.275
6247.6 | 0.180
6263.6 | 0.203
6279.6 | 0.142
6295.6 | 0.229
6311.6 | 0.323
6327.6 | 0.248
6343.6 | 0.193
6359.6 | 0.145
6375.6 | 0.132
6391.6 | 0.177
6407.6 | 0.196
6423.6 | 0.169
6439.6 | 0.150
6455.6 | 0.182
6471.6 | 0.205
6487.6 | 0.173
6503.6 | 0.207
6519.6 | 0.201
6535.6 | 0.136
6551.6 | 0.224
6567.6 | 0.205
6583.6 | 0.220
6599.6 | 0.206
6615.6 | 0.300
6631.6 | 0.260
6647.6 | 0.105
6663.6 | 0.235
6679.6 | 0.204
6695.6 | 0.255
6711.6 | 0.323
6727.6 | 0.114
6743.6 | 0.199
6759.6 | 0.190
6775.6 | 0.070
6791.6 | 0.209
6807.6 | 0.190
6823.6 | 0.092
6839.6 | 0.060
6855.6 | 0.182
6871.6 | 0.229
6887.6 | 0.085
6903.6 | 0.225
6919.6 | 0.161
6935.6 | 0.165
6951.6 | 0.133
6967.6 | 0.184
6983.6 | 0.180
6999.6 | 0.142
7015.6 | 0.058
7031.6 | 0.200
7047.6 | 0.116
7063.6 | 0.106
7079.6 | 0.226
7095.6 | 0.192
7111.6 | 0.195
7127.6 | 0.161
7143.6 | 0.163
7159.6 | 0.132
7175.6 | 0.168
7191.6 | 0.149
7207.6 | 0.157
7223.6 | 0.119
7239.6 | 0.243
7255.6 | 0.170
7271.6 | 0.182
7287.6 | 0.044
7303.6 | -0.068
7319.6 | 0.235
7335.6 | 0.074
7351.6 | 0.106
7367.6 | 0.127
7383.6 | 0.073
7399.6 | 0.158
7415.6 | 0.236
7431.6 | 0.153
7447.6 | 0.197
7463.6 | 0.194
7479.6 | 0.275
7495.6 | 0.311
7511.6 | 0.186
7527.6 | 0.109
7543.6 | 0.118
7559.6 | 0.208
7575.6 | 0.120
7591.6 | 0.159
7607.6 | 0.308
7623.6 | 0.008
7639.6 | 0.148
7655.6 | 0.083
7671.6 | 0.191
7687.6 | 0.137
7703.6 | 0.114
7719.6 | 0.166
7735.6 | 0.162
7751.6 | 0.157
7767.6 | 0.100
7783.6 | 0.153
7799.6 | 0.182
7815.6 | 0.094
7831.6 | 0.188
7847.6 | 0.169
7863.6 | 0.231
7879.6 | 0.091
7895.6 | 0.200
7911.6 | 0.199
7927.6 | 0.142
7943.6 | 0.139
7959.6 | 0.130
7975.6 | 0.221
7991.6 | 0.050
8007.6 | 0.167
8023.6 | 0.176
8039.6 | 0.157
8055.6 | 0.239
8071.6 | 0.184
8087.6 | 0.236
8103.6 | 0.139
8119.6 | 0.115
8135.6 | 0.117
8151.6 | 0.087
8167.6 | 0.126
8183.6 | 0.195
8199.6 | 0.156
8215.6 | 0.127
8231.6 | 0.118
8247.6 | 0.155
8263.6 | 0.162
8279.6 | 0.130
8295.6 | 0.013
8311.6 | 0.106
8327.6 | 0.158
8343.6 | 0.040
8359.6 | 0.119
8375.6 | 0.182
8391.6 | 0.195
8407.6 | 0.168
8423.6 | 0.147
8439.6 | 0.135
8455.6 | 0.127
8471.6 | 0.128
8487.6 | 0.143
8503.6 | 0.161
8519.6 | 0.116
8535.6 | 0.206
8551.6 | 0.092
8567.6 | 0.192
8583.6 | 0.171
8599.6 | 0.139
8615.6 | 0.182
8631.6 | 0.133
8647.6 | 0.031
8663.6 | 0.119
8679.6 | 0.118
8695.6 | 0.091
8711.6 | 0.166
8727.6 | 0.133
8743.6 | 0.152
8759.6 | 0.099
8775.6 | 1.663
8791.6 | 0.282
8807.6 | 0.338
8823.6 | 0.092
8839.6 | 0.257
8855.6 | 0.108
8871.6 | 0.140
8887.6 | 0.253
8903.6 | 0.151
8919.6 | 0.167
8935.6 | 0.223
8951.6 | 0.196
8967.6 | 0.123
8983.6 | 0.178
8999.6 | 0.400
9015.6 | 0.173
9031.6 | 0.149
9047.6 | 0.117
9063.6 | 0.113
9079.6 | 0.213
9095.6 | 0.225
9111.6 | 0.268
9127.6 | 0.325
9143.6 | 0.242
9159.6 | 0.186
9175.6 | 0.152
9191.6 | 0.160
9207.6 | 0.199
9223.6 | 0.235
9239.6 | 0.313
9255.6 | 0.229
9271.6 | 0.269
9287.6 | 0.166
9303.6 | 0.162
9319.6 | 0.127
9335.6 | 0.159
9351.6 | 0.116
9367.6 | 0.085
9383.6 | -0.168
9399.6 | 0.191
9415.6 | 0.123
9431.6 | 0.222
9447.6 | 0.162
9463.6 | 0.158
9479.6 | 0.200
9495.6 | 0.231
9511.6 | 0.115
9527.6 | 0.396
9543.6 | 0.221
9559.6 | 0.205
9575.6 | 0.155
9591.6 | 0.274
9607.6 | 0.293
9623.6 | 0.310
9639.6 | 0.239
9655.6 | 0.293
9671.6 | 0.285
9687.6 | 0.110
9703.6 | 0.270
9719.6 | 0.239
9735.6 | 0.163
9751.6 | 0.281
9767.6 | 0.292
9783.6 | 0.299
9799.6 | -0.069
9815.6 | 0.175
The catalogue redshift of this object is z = 1.361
